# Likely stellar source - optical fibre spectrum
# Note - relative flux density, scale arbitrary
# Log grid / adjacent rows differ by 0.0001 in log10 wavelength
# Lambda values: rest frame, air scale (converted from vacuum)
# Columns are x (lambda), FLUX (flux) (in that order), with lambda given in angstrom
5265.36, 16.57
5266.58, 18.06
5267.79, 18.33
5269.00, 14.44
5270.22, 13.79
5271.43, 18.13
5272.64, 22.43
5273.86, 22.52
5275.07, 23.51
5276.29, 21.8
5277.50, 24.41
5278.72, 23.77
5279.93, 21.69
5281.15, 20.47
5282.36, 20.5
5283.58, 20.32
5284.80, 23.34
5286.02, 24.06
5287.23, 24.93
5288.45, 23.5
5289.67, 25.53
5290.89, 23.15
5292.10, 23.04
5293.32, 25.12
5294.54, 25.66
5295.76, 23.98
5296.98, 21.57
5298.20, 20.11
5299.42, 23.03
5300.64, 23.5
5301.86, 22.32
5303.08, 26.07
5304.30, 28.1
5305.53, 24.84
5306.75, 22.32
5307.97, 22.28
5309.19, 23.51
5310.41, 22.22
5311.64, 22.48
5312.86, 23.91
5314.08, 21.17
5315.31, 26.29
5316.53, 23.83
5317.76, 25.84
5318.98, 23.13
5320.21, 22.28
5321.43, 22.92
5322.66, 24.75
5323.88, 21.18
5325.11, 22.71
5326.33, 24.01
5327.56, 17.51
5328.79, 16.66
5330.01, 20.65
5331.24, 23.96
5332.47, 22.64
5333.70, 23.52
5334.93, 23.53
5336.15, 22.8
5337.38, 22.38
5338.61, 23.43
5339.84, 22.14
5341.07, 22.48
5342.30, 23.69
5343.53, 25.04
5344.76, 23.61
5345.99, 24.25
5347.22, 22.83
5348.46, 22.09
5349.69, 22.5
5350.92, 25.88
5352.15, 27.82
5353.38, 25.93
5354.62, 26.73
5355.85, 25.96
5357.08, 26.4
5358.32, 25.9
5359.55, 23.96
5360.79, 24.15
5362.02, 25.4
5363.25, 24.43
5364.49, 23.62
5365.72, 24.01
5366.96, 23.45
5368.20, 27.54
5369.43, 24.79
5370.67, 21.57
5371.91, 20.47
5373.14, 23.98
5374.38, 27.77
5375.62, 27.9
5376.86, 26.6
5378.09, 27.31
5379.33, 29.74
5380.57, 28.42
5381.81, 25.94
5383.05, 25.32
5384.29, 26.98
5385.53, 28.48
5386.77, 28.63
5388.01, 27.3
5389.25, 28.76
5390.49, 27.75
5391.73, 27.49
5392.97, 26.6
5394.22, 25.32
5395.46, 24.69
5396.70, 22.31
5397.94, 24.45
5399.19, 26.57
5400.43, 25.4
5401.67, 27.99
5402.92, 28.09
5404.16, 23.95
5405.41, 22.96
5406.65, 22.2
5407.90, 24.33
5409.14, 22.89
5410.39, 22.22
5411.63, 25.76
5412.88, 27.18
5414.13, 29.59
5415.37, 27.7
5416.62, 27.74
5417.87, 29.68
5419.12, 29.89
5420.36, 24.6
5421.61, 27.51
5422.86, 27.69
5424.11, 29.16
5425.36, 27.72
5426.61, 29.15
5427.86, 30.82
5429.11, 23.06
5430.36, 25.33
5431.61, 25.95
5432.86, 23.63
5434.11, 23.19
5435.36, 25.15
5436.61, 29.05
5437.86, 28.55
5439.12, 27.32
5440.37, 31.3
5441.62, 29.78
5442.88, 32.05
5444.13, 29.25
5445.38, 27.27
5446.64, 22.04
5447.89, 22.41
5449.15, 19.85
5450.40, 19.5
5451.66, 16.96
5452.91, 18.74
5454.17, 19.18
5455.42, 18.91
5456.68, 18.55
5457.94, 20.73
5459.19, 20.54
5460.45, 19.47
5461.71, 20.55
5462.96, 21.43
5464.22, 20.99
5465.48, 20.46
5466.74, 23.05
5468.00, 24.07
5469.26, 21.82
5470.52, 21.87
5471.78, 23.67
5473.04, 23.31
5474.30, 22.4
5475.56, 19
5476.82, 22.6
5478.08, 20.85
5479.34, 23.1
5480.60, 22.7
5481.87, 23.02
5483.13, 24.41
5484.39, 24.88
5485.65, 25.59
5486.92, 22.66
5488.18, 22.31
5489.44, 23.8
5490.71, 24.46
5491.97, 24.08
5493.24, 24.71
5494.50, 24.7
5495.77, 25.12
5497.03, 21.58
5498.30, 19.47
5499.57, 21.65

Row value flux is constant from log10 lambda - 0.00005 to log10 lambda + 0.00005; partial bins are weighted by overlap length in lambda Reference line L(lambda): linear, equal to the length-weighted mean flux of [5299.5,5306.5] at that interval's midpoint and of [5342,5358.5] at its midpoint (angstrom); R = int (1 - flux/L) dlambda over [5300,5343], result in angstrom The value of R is 3.0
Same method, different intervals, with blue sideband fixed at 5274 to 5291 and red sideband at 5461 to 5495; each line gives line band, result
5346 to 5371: -2.07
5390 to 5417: -3.21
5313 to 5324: -0.34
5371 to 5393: -3.89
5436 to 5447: -2.81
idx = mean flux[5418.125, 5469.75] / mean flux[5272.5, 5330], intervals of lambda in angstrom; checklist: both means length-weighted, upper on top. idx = 1.06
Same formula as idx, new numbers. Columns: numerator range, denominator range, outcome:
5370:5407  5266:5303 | 1.19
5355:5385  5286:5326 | 1.08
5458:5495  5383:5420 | 0.86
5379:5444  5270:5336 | 1.18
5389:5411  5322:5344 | 1.12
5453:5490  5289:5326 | 0.93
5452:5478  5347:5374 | 0.86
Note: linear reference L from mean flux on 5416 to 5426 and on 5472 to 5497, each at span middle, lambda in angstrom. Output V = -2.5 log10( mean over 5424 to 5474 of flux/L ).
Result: 0.095 mag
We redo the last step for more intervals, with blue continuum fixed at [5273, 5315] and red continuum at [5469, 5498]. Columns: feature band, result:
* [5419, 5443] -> -0.18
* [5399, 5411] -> -0.06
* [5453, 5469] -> 0.13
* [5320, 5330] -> 0.09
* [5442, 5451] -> -0.07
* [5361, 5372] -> -0.04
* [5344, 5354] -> -0.05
